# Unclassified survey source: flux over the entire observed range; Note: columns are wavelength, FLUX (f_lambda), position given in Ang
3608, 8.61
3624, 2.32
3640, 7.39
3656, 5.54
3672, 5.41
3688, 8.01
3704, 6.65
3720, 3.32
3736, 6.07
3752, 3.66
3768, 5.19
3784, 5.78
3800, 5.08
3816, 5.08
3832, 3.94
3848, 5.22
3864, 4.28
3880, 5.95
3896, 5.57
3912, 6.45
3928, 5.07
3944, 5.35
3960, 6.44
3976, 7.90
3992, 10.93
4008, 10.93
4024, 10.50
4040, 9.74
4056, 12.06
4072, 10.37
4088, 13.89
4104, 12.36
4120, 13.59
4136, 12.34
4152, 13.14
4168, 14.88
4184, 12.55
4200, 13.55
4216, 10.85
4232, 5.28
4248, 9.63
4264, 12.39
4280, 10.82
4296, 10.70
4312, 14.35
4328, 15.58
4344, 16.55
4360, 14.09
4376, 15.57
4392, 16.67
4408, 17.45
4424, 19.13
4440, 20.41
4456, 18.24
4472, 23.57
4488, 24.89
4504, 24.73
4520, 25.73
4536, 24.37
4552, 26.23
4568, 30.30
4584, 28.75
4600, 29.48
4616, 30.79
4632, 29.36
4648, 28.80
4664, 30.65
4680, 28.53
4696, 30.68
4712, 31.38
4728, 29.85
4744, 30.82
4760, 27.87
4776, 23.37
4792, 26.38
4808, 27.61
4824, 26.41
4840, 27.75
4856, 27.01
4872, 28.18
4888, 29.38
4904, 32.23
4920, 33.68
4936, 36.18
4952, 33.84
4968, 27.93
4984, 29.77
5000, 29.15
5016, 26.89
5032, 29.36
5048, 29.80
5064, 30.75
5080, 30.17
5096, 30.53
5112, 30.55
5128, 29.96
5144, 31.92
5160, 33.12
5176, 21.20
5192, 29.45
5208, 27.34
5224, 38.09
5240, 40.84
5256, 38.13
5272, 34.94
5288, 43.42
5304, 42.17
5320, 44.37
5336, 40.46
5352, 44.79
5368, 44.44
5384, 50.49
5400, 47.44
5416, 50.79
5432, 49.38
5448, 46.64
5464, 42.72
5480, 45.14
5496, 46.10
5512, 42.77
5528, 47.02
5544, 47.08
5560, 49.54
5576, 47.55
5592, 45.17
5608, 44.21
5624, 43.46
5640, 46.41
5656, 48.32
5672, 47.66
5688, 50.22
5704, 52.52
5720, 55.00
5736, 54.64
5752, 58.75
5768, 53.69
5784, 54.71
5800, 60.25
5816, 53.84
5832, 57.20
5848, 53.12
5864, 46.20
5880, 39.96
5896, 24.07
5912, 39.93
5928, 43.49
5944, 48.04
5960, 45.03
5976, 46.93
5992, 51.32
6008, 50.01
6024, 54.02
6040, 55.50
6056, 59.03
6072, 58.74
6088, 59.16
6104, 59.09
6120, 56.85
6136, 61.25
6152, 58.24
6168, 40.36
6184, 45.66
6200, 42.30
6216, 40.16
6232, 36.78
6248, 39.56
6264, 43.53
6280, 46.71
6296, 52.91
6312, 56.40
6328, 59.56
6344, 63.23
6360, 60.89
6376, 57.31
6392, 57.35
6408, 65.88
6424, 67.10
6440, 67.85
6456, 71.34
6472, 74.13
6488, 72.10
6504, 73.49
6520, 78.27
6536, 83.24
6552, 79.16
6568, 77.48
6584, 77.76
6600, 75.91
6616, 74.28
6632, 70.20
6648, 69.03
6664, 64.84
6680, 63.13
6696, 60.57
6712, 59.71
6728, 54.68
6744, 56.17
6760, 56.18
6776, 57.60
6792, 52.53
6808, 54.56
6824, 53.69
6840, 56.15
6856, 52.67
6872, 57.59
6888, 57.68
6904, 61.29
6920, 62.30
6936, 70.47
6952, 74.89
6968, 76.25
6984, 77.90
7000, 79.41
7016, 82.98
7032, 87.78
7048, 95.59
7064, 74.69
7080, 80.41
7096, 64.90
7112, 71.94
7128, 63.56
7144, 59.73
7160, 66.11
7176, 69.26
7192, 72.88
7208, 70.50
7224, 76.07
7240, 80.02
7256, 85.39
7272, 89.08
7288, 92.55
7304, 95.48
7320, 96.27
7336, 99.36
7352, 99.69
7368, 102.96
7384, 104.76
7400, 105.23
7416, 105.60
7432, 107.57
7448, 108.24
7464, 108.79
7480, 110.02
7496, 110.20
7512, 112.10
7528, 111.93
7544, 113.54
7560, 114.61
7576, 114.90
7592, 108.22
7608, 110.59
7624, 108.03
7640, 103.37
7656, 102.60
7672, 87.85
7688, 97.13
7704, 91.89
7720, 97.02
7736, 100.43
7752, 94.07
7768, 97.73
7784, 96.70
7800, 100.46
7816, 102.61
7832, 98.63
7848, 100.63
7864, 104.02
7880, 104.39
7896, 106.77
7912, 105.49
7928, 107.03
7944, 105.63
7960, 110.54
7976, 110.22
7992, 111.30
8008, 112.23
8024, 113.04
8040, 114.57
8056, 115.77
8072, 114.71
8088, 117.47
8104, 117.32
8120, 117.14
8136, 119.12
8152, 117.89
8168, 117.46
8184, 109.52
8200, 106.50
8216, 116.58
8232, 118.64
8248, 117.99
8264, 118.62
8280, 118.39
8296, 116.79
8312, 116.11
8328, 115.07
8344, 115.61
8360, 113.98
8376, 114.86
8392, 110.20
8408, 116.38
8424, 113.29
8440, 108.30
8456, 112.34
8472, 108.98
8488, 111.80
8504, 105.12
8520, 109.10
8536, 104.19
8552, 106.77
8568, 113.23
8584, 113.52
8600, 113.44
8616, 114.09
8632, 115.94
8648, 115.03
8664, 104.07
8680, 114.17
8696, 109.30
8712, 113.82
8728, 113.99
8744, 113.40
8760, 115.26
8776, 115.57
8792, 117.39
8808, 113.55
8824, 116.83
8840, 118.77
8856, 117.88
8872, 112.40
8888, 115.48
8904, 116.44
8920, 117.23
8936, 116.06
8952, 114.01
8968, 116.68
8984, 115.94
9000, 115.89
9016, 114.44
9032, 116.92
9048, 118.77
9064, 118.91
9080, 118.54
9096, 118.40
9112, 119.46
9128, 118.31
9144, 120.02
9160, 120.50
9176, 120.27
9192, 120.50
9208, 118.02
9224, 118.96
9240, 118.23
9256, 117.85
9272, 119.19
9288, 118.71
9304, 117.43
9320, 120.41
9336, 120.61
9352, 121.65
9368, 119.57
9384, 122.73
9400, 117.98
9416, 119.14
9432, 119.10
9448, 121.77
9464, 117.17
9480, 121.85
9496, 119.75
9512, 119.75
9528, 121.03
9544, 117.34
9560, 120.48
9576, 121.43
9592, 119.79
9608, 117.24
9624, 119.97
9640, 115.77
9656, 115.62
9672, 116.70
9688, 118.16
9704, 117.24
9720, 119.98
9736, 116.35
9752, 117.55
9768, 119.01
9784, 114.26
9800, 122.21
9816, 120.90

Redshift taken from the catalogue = 0.000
